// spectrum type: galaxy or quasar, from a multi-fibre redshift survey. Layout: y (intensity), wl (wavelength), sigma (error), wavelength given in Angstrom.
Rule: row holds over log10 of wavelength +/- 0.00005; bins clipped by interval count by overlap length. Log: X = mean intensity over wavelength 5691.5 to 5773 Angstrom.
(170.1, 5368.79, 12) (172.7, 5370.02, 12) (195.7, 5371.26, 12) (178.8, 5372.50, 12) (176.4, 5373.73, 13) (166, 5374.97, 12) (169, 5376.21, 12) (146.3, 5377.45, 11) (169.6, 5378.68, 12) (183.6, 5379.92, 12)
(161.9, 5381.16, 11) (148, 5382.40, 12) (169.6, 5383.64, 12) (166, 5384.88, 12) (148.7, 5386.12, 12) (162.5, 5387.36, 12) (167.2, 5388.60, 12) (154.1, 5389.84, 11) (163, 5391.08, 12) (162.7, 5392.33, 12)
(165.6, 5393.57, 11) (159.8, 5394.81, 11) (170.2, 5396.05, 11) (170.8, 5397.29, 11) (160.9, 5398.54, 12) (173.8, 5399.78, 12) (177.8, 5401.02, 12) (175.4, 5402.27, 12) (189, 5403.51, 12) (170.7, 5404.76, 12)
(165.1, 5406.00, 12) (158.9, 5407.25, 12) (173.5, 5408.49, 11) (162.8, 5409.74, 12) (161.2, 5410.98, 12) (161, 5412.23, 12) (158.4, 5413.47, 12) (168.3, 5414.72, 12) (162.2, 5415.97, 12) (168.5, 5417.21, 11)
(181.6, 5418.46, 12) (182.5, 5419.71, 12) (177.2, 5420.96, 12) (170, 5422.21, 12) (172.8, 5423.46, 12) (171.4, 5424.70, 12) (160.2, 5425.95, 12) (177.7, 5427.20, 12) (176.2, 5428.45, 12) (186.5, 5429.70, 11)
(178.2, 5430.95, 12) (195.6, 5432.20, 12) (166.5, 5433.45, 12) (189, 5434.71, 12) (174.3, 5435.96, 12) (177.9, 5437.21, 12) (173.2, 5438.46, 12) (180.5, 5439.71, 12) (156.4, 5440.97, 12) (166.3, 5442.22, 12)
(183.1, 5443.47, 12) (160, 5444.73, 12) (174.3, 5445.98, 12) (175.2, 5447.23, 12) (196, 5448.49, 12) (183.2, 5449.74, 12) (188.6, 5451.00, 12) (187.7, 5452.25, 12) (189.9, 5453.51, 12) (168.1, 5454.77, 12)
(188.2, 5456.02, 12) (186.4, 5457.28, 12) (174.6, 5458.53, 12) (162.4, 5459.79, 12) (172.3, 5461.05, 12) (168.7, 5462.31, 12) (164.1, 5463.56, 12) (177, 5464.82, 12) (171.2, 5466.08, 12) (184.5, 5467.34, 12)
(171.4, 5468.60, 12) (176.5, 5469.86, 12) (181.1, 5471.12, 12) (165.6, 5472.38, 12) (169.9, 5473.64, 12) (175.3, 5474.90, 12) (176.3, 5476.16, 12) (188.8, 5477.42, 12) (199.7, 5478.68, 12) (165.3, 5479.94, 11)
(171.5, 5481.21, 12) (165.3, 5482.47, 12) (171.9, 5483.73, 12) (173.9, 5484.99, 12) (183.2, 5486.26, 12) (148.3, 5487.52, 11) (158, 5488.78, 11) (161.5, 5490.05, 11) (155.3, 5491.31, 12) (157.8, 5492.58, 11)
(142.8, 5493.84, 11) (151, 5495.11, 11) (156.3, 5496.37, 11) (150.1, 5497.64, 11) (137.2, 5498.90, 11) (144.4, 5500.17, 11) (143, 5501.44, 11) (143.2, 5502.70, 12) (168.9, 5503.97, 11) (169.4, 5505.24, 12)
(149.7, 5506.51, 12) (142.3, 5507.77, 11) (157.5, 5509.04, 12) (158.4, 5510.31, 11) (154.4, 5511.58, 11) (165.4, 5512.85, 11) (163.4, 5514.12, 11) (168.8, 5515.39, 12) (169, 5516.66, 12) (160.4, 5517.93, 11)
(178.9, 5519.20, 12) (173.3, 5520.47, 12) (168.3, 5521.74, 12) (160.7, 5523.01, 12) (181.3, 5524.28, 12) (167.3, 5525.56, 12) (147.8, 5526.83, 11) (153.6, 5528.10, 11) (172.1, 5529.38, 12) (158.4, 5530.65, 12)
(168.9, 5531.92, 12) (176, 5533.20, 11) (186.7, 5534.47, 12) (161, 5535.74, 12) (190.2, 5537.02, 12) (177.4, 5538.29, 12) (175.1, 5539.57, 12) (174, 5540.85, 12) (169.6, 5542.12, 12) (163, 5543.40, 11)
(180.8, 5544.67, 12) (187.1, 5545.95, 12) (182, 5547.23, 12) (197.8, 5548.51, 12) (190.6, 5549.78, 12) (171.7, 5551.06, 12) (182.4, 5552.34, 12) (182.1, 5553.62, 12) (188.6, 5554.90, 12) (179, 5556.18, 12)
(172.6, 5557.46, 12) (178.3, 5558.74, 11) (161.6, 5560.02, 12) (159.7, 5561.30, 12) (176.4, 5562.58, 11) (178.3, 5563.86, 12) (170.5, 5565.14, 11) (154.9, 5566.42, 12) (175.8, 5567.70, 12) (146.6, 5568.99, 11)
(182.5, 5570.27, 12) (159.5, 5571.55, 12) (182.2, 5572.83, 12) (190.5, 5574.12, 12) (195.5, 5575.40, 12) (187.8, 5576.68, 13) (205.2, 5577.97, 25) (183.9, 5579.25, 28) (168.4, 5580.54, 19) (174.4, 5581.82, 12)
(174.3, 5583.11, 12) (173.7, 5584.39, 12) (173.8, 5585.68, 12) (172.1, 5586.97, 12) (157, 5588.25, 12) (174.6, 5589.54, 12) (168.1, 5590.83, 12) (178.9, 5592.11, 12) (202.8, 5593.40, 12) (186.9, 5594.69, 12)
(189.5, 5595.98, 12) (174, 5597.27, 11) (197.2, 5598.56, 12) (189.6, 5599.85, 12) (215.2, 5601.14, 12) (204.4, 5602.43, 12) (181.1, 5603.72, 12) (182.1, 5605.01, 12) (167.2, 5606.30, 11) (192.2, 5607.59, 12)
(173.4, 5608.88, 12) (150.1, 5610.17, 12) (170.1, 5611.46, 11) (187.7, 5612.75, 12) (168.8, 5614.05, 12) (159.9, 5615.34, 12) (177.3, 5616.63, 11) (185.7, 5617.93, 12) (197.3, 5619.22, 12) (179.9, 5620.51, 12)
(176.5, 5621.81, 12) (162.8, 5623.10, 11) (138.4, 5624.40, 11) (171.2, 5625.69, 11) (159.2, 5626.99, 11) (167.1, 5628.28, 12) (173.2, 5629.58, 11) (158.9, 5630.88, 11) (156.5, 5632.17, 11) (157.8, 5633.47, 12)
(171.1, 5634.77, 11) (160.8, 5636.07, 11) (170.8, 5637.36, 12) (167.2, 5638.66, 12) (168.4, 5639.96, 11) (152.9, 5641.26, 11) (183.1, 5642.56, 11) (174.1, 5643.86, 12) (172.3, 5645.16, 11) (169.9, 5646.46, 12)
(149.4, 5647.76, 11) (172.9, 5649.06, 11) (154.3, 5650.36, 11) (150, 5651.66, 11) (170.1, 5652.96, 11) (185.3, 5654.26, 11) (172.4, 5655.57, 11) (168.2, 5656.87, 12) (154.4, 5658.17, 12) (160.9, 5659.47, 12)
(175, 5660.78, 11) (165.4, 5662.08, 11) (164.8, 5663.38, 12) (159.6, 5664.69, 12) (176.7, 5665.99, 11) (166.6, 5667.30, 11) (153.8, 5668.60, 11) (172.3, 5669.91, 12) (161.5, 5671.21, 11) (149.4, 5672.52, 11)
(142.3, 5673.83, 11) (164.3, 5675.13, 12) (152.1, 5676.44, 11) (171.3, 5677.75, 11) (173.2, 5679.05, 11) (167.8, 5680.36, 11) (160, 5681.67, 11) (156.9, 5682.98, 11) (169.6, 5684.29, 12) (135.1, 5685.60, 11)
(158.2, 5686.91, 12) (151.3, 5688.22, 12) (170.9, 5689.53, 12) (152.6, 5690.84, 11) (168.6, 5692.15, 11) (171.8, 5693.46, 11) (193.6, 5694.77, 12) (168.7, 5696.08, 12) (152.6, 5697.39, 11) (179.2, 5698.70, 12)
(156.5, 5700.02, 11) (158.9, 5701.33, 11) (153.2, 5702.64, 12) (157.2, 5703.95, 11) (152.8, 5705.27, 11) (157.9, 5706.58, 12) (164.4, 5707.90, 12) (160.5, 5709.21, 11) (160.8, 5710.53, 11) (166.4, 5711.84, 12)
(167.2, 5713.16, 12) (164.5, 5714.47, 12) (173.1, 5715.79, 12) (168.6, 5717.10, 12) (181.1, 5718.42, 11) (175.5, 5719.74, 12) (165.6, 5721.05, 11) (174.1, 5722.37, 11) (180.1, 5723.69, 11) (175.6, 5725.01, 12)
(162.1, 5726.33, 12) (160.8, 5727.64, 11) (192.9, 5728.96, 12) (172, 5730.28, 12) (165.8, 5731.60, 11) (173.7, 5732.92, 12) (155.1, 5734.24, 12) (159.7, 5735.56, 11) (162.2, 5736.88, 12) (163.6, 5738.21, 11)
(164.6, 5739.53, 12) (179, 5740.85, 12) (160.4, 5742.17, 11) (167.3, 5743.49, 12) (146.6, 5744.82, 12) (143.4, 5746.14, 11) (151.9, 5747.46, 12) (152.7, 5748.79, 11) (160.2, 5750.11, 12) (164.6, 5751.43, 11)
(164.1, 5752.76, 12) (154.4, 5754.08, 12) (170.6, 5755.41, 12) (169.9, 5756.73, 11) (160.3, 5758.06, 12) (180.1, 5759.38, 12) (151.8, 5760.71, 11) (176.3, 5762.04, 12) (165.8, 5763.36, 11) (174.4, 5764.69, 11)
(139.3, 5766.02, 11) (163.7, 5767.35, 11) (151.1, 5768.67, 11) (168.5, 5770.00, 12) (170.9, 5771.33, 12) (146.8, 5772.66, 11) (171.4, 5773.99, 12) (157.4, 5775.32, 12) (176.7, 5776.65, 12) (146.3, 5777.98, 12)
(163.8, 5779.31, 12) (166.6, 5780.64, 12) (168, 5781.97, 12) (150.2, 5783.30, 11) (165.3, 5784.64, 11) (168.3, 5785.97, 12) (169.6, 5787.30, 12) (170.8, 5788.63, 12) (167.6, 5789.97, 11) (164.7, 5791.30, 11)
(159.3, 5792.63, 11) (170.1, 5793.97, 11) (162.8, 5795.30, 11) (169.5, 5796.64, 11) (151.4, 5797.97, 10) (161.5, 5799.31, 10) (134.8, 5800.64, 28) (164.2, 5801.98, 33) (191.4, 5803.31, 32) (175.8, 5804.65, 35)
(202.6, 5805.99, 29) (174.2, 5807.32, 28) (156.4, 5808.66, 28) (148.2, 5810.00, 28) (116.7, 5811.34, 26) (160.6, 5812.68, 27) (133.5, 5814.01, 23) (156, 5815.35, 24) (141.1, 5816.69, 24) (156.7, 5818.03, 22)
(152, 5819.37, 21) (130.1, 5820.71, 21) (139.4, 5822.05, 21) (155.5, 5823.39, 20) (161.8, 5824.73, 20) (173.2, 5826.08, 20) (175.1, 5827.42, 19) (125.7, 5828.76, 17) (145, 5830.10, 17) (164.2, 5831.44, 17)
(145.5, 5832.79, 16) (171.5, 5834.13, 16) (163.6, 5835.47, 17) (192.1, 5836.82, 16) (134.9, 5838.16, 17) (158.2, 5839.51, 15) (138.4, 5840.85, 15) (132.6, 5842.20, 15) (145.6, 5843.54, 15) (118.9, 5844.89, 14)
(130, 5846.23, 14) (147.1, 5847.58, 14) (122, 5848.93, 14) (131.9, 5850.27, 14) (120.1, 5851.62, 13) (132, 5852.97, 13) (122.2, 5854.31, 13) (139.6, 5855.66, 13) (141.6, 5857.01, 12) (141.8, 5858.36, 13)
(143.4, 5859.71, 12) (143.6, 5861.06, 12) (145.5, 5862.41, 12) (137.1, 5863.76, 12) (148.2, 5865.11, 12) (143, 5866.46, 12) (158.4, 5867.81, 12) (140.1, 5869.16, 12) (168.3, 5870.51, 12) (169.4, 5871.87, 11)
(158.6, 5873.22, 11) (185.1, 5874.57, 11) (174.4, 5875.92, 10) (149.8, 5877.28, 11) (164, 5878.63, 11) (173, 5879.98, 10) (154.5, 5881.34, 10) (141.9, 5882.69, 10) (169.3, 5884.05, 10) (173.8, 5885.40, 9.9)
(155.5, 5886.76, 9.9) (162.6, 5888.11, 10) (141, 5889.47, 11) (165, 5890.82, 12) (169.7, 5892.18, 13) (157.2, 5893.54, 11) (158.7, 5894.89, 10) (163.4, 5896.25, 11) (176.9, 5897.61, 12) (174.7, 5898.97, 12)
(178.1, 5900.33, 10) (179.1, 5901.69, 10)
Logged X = 165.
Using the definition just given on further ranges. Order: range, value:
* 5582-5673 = 171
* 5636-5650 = 167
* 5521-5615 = 177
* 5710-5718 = 167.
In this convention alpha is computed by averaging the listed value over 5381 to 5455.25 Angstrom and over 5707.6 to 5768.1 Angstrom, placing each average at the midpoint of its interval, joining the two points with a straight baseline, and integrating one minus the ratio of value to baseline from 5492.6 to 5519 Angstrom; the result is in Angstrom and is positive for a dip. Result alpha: 2.2 Angstrom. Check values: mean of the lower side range 171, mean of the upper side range 165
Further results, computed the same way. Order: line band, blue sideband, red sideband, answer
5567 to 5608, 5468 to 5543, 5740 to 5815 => -4.3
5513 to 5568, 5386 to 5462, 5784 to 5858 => -2.0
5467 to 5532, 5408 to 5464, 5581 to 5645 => 4.0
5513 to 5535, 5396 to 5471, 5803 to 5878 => 0.1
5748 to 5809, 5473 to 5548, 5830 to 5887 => -4.4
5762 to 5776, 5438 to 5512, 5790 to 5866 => -0.8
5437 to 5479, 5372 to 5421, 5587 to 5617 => -1.4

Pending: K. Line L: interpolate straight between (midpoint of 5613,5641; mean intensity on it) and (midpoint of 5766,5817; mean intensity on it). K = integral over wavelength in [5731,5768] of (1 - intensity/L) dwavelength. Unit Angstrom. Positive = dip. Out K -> 0.2 Angstrom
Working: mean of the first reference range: 168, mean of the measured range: 162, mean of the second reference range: 161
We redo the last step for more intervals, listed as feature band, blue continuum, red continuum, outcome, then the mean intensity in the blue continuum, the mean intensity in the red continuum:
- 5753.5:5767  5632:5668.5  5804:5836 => -0.5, 166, 155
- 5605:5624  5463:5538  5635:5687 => -1.2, 165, 164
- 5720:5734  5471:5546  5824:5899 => -1.3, 165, 152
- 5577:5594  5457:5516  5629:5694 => -1.4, 165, 164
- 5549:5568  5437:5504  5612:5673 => -0.8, 170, 167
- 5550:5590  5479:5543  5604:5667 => -2.4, 163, 168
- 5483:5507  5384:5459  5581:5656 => 2.3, 172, 173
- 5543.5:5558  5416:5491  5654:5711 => -1.1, 175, 163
